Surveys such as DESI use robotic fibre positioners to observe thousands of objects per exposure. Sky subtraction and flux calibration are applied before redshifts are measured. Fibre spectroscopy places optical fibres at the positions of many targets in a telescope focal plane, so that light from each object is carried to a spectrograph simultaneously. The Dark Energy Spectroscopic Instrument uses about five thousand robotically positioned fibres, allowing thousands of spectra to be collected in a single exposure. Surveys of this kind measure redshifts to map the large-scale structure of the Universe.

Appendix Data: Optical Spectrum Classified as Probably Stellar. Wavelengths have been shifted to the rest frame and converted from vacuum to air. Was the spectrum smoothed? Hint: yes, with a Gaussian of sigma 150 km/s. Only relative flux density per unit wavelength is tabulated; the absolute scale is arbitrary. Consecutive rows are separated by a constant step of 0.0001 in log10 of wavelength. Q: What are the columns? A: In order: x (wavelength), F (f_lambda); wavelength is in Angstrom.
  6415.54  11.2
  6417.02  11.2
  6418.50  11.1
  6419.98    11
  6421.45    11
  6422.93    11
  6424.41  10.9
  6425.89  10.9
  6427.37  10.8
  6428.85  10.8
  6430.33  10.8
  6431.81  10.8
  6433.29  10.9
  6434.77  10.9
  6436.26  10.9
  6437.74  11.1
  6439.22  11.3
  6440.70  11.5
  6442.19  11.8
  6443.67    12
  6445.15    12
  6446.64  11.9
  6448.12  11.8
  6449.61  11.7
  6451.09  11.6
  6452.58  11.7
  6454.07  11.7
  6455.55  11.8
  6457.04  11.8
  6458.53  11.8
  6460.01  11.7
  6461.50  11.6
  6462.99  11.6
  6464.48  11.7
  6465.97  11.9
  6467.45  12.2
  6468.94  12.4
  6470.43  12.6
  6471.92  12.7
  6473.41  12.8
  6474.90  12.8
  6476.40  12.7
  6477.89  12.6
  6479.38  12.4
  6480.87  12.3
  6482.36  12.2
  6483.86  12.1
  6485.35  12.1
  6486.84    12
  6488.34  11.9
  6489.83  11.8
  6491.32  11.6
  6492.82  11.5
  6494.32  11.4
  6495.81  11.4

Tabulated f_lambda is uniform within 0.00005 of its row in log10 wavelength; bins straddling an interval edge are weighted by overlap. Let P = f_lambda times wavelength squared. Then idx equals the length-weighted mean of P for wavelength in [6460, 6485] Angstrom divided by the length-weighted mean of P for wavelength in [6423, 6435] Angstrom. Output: 1.1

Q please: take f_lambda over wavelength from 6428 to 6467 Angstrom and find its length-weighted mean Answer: 11.5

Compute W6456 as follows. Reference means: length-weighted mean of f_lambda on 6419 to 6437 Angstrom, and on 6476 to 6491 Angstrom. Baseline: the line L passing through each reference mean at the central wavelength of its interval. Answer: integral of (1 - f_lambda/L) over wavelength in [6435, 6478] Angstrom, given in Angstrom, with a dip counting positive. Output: -1.3 Angstrom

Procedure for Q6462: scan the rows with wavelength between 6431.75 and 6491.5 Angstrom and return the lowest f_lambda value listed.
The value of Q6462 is 10.8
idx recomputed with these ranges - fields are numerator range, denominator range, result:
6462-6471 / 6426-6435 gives 1.12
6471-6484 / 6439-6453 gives 1.08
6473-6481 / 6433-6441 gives 1.15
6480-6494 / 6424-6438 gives 1.12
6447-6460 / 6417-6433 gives 1.08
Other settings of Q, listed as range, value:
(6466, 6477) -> 12.6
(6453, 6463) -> 11.7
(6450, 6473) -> 11.9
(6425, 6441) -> 11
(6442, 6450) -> 11.9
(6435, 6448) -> 11.5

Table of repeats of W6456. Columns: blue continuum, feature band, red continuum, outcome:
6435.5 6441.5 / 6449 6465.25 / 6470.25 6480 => 0.32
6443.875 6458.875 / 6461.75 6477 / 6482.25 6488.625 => -0.50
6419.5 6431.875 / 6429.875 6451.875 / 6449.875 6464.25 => -0.24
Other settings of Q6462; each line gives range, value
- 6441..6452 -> 11.6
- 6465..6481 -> 11.9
